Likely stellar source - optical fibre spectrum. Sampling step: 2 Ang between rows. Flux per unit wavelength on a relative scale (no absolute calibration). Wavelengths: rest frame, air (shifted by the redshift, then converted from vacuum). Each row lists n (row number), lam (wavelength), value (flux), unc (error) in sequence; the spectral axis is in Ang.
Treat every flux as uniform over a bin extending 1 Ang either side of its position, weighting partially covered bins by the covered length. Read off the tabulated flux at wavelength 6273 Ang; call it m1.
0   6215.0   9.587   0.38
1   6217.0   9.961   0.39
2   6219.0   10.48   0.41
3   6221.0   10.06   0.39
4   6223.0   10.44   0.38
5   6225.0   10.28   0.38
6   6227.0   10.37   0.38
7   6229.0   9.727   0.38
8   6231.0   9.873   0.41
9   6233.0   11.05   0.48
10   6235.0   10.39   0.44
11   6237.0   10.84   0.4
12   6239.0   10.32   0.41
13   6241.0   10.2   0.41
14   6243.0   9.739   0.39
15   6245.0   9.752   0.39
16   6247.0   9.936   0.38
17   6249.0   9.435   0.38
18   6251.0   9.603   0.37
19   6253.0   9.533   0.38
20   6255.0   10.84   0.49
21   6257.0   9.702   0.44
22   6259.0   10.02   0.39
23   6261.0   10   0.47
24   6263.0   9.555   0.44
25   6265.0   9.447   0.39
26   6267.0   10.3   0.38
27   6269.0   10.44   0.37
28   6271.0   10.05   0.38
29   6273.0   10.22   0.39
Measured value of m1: 10.22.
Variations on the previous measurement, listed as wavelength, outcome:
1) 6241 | 10.2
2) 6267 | 10.3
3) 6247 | 9.936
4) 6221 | 10.06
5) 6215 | 9.587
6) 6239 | 10.32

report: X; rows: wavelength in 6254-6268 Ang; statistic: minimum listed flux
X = 9.447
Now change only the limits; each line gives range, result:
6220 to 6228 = 10.06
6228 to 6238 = 9.727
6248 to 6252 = 9.435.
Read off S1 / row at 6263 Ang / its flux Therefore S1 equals 9.555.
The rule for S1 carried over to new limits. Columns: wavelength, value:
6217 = 9.961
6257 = 9.702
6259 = 10.02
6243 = 9.739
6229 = 9.727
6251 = 9.603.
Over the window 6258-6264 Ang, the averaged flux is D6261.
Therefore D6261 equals 9.86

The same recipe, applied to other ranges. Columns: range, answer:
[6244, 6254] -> 9.65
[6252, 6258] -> 10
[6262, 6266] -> 9.5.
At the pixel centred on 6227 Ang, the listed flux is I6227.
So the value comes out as 10.37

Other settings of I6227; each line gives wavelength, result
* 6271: 10.05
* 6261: 10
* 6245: 9.752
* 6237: 10.84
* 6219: 10.48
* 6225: 10.28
